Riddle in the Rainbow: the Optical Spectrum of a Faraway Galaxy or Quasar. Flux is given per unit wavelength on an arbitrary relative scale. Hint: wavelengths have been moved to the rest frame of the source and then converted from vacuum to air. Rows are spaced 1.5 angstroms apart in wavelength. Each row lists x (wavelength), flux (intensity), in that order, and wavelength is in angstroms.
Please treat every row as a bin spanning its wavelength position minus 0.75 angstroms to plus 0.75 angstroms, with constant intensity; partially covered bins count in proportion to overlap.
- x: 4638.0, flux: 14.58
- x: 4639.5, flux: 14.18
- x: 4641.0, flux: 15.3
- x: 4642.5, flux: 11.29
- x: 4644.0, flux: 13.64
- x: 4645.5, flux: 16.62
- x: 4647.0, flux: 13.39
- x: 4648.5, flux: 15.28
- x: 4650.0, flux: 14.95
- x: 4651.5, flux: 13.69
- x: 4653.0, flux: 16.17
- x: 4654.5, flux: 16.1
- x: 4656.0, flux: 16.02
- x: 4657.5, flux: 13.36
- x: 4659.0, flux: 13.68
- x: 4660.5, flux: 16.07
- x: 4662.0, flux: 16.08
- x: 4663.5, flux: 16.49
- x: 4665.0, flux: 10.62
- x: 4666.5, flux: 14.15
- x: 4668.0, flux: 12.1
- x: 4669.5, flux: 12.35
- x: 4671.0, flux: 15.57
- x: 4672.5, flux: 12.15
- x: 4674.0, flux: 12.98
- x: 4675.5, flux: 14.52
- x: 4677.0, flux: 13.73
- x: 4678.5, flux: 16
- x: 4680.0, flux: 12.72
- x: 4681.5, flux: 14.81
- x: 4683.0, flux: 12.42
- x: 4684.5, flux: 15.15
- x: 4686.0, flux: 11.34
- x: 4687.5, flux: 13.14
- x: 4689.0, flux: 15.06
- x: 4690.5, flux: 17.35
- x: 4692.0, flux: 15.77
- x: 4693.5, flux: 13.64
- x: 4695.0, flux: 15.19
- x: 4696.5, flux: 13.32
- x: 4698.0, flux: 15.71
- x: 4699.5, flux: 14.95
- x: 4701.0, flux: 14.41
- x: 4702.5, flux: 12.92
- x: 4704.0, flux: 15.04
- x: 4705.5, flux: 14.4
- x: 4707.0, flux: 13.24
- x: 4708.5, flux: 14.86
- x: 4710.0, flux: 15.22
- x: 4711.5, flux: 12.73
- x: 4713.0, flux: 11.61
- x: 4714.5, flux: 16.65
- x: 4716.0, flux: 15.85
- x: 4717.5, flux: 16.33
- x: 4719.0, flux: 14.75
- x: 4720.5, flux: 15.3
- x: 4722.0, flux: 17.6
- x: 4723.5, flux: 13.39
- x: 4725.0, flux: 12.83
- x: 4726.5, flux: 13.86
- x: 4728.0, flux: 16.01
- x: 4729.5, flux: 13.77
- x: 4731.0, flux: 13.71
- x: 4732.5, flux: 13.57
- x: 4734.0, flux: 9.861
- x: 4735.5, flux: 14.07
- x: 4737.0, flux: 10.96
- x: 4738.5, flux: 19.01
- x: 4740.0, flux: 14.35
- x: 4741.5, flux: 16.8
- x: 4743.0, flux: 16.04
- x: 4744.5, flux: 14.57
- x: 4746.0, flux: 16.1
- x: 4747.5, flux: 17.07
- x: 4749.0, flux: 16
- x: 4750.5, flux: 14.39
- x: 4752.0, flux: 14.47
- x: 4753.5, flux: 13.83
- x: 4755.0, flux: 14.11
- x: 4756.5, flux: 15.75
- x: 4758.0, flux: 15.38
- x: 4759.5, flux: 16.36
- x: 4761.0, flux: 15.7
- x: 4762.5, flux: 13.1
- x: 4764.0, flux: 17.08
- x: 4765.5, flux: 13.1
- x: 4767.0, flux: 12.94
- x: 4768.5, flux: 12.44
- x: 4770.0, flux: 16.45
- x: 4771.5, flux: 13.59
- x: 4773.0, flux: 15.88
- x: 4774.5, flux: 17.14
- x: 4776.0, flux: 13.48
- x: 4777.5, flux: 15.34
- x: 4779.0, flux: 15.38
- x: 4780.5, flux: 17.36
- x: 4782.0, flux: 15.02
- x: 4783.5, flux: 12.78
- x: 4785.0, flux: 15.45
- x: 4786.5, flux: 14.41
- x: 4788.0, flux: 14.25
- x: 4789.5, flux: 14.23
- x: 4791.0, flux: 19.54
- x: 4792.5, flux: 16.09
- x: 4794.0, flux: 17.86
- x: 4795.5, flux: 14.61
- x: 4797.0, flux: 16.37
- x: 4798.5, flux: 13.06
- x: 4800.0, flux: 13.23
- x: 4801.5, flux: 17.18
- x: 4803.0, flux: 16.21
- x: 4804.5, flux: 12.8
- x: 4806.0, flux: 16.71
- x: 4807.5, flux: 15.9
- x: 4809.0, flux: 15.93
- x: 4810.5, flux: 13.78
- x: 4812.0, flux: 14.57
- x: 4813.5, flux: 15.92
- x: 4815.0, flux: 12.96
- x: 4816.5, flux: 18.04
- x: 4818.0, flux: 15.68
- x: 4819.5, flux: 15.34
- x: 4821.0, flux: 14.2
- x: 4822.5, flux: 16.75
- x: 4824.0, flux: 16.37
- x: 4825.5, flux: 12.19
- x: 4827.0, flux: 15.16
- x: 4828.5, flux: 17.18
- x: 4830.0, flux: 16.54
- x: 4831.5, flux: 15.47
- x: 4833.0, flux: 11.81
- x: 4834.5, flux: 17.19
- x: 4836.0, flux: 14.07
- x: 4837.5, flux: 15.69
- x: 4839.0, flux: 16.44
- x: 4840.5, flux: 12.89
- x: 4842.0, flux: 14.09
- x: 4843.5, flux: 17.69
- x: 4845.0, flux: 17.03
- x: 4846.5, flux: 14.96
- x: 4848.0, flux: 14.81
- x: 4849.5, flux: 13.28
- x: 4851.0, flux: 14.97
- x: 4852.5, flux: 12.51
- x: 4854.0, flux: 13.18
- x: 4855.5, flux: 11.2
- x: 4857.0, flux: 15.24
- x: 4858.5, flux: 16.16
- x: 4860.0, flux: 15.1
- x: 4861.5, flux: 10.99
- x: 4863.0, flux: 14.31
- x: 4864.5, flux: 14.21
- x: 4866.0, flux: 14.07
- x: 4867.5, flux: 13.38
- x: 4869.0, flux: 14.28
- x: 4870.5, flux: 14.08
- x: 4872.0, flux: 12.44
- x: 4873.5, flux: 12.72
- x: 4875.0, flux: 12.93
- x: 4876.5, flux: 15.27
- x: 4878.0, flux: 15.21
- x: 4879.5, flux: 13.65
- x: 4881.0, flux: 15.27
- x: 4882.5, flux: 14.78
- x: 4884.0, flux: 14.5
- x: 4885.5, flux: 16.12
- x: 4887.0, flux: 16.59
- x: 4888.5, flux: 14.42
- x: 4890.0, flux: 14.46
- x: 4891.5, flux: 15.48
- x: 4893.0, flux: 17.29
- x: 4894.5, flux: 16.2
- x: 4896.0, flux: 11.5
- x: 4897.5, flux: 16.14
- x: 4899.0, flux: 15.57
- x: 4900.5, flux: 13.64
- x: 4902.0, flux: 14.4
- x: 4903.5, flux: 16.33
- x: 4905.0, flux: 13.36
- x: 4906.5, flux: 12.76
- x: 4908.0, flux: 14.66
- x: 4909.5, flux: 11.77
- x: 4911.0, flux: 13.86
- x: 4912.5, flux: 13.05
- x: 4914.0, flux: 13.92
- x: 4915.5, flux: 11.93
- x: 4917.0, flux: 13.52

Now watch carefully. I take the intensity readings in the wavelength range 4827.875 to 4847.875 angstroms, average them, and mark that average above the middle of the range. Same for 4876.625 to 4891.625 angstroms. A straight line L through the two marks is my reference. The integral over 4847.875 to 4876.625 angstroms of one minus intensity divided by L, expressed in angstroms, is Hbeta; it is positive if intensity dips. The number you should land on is 2.88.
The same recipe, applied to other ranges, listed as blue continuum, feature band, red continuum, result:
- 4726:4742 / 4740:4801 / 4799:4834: -2.3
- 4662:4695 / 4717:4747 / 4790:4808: 0.3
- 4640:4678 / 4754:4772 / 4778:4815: 0.5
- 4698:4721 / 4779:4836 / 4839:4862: -3.5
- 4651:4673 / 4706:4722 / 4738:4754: 0.4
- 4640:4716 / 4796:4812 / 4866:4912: -0.8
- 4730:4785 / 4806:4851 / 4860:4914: -2.3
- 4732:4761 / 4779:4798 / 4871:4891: -1.1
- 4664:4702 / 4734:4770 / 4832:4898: -1.7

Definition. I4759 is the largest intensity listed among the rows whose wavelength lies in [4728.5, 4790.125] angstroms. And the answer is 19.01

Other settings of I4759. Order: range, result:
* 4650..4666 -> 16.49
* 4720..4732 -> 17.6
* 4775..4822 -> 19.54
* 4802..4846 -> 18.04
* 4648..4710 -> 17.35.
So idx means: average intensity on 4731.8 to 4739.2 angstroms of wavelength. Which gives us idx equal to 13.5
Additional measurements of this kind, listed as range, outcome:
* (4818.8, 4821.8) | 14.8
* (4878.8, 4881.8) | 14.5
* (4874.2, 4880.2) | 14.3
